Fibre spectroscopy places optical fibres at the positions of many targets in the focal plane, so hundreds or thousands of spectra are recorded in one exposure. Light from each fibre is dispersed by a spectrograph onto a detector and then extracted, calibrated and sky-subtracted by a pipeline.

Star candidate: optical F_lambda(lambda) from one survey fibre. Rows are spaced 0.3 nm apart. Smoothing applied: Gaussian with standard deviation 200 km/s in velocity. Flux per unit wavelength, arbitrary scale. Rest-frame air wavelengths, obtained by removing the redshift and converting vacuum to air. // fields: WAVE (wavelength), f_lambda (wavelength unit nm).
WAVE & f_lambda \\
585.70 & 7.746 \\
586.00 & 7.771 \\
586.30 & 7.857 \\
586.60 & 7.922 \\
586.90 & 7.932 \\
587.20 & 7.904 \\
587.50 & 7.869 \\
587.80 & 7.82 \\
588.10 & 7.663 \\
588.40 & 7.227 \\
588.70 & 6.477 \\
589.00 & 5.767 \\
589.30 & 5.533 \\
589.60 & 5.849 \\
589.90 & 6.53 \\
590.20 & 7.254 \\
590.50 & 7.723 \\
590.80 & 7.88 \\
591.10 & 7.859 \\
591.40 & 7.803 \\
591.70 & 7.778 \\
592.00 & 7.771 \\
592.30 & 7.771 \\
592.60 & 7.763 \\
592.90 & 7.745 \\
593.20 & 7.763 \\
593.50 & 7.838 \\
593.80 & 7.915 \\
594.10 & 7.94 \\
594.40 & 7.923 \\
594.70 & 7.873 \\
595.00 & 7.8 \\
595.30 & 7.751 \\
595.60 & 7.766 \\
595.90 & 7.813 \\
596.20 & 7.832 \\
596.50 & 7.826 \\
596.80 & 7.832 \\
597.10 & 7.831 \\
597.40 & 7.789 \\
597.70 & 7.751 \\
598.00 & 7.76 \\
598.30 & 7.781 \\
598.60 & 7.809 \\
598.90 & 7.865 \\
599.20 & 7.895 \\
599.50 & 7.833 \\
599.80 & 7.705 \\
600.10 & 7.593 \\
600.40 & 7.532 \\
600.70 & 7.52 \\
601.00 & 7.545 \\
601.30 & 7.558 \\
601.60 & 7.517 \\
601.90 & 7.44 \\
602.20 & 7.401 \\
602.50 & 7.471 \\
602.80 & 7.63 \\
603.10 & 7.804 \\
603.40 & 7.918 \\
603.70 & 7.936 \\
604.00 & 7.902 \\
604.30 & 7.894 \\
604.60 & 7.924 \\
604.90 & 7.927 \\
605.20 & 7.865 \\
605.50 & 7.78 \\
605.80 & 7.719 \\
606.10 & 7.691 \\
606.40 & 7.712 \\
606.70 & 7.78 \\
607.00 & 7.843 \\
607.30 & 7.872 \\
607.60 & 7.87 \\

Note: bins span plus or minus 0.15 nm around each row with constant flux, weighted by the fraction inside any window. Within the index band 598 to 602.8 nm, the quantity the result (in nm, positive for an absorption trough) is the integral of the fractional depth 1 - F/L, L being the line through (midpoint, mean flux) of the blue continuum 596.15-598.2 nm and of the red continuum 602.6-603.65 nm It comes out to 0.097 nm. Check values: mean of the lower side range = 7.8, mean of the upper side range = 7.78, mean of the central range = 7.64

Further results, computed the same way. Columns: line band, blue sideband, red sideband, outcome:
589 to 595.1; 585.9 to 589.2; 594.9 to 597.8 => 0.13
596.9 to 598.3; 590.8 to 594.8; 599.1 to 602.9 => -0.02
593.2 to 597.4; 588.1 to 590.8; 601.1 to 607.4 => -0.44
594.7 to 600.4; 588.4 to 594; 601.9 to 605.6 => -0.19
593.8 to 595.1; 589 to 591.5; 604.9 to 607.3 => -0.13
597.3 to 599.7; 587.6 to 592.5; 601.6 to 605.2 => -0.09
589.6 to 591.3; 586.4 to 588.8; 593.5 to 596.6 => 0.09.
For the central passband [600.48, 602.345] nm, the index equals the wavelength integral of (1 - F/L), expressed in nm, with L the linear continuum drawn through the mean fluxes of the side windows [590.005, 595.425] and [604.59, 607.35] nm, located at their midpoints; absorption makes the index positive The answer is 0.07 nm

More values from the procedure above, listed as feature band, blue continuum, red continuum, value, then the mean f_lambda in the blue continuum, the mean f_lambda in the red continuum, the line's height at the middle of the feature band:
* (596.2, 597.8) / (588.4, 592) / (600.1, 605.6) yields -0.10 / 7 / 7.69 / 7.37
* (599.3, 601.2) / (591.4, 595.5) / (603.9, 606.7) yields 0.05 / 7.82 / 7.82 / 7.82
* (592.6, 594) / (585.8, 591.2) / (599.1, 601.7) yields -0.08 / 7.27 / 7.63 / 7.41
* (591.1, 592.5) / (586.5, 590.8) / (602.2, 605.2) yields -0.10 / 7.12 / 7.8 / 7.27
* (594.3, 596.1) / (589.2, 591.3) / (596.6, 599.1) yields -0.07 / 7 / 7.8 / 7.52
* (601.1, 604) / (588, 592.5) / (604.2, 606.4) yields 0.02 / 7.13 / 7.82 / 7.69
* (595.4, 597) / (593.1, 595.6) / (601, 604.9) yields 0.00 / 7.85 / 7.7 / 7.82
